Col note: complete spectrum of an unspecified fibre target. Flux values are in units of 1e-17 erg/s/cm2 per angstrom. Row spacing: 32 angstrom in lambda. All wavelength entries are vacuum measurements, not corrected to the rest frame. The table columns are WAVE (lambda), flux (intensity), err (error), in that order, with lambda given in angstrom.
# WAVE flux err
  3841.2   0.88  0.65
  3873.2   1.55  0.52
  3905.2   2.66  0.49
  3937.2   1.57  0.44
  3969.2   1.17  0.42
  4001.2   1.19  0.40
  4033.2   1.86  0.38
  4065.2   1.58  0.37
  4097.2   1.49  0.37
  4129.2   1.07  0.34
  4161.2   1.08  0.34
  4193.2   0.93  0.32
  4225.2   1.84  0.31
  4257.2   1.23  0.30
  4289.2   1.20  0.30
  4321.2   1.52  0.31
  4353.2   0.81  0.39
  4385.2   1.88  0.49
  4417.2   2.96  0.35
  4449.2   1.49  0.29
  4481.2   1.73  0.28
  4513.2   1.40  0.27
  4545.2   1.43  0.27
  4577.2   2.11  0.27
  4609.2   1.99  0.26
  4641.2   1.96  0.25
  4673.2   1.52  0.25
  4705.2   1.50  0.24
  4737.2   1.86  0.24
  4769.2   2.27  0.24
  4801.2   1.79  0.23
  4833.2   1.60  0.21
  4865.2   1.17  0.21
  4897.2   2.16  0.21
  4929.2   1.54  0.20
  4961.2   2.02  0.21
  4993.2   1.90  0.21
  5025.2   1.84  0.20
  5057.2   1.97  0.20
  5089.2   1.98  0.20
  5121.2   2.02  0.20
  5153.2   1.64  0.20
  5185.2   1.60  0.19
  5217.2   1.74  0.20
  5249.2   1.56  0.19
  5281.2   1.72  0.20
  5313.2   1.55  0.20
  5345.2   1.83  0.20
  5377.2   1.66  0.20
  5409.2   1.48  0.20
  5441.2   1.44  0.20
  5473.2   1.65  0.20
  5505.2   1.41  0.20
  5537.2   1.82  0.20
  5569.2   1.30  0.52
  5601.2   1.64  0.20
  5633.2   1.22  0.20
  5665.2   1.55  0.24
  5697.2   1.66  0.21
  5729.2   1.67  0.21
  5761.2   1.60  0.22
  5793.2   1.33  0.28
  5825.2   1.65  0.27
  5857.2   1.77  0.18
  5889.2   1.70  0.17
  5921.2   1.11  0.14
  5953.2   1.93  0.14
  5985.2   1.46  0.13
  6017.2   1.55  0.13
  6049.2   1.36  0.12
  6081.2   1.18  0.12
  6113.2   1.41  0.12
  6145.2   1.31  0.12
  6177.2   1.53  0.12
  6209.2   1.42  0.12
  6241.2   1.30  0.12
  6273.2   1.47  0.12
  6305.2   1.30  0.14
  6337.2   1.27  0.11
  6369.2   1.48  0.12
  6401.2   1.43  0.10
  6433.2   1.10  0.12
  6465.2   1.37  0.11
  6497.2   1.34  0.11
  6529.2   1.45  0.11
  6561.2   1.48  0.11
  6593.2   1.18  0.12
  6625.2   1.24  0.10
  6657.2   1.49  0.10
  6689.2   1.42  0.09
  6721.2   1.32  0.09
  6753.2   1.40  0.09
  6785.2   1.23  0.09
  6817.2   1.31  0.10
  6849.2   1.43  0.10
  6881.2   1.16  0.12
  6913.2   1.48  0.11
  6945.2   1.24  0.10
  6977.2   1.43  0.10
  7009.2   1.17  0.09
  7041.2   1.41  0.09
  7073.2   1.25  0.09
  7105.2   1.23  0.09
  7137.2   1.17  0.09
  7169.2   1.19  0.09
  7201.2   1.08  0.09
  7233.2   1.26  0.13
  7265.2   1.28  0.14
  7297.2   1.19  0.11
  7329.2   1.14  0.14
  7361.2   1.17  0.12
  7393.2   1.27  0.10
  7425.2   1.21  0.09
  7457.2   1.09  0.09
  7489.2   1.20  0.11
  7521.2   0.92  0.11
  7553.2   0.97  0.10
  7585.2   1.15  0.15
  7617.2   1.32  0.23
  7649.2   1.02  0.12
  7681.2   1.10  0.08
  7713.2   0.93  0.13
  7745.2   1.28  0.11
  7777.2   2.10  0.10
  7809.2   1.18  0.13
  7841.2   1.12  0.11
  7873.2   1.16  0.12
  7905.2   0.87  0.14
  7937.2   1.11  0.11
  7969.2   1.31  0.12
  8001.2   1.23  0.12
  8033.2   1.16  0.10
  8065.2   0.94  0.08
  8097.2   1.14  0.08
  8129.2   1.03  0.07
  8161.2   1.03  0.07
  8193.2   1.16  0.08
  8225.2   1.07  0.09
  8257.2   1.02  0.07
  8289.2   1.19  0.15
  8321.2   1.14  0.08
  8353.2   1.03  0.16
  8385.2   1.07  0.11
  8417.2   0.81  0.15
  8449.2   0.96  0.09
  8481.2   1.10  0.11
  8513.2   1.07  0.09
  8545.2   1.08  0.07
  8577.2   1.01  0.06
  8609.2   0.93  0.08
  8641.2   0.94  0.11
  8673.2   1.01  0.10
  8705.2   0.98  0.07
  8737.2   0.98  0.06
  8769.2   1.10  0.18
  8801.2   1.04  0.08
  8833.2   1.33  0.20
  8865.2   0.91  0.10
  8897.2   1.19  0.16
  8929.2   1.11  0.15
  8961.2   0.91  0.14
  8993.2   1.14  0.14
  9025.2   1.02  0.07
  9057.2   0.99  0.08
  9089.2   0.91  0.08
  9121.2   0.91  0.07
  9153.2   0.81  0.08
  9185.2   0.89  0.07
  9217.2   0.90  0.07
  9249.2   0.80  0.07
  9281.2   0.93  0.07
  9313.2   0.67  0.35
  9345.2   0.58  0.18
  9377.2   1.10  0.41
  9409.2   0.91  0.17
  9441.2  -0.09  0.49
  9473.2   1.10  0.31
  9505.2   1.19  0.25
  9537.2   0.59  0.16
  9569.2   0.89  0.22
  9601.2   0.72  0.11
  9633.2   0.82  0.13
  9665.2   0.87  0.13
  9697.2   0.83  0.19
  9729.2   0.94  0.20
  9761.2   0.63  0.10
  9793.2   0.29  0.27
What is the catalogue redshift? 0.19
